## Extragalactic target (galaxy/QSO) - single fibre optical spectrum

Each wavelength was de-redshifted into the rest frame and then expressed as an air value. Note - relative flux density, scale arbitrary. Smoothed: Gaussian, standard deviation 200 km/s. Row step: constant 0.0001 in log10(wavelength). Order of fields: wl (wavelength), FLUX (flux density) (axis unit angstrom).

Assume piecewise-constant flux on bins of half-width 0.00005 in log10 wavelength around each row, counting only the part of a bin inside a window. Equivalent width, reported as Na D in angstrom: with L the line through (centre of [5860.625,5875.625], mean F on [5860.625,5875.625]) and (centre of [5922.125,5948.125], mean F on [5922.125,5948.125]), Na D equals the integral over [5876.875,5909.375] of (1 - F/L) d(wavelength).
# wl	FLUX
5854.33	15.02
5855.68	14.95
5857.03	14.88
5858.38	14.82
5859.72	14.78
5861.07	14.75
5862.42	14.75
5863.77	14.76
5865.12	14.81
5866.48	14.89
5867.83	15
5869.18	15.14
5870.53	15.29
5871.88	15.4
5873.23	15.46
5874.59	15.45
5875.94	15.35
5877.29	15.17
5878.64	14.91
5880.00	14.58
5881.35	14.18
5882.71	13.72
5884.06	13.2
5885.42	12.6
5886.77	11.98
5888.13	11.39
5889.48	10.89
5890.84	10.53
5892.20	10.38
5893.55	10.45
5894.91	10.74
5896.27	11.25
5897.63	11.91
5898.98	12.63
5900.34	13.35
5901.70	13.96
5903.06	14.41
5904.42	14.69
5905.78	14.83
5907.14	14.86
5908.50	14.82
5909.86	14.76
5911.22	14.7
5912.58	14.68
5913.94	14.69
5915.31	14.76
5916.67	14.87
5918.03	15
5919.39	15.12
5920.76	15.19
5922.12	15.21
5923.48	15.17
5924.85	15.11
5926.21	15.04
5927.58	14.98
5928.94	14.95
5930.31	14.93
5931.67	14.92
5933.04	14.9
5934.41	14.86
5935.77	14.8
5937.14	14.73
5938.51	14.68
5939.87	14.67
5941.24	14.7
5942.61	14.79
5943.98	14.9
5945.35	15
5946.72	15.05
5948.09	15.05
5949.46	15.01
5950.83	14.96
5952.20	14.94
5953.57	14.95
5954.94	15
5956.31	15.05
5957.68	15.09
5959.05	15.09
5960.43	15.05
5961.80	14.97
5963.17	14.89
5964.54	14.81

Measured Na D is 4.42 angstrom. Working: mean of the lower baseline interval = 15.1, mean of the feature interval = 13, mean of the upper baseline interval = 14.9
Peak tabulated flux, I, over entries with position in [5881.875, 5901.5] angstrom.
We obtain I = 13.72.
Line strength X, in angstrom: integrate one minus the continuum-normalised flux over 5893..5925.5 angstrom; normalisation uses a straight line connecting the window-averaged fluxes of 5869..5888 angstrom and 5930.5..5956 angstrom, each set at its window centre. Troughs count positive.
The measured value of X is 1.2 angstrom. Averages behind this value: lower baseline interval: 14.4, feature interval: 14.1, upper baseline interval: 14.9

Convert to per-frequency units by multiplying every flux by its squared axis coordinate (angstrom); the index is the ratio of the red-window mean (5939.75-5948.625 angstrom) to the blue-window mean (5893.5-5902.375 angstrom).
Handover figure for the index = 1.24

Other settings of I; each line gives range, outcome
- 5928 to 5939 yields 14.95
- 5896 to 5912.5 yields 14.86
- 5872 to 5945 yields 15.46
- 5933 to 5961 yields 15.09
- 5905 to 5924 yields 15.21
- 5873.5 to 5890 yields 15.45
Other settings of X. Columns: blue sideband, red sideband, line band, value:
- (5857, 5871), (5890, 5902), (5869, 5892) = -0.8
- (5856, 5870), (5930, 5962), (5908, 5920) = 0.1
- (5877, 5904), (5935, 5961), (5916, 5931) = -1.2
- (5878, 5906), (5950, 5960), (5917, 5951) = -1.8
